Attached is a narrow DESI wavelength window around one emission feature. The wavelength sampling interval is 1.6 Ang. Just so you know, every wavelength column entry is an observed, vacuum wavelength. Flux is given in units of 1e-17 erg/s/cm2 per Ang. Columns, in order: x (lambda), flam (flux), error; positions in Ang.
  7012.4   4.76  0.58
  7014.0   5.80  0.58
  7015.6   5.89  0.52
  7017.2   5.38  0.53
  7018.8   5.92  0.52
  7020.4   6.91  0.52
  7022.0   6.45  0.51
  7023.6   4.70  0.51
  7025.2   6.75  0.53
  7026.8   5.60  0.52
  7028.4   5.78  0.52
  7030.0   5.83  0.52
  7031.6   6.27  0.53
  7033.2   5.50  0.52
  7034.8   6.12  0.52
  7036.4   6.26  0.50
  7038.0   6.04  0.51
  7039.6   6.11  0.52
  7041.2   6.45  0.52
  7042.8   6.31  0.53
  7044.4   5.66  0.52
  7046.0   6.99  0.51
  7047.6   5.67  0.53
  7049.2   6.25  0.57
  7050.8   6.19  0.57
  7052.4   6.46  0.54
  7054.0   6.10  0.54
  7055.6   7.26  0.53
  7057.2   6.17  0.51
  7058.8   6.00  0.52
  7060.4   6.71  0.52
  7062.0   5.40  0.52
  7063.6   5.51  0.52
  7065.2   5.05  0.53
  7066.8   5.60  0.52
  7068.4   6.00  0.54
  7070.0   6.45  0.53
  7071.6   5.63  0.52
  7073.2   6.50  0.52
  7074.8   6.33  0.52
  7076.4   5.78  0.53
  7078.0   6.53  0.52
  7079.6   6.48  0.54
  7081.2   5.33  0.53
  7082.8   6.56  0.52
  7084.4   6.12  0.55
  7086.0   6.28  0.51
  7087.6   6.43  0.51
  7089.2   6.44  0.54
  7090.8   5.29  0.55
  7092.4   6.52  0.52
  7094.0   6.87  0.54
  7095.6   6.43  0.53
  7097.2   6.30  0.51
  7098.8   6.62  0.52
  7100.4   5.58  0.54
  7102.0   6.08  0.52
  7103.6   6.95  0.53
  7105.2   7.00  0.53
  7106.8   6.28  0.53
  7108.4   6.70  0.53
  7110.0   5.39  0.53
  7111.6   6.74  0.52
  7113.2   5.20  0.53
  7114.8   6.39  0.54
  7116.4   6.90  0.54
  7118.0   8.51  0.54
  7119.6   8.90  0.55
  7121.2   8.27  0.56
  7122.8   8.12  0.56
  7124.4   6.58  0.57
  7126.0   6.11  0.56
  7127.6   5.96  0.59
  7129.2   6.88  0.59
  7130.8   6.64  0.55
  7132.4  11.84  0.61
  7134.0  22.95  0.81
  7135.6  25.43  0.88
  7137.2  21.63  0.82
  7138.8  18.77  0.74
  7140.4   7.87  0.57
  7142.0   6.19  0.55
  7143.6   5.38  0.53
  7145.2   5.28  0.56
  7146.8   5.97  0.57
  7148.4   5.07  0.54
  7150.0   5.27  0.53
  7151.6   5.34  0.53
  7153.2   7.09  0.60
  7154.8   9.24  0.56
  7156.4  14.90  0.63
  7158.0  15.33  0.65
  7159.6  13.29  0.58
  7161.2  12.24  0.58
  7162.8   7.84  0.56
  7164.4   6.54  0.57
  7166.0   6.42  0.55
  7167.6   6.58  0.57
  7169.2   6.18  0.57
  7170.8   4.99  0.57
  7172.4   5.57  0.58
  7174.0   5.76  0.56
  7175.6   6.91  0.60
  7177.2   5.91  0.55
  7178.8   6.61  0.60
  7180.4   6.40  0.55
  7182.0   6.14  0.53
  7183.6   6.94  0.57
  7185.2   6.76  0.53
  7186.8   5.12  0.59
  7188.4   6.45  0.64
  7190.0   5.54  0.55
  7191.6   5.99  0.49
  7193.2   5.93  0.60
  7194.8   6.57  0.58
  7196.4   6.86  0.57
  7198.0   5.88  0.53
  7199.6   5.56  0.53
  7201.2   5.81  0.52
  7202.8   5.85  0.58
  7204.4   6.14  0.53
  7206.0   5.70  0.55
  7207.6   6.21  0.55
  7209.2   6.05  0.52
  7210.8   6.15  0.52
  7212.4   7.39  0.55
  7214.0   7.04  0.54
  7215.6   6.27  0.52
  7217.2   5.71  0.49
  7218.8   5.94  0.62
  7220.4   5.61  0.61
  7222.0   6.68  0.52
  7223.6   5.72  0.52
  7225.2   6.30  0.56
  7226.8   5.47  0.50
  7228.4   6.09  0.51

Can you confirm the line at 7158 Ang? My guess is [N II]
